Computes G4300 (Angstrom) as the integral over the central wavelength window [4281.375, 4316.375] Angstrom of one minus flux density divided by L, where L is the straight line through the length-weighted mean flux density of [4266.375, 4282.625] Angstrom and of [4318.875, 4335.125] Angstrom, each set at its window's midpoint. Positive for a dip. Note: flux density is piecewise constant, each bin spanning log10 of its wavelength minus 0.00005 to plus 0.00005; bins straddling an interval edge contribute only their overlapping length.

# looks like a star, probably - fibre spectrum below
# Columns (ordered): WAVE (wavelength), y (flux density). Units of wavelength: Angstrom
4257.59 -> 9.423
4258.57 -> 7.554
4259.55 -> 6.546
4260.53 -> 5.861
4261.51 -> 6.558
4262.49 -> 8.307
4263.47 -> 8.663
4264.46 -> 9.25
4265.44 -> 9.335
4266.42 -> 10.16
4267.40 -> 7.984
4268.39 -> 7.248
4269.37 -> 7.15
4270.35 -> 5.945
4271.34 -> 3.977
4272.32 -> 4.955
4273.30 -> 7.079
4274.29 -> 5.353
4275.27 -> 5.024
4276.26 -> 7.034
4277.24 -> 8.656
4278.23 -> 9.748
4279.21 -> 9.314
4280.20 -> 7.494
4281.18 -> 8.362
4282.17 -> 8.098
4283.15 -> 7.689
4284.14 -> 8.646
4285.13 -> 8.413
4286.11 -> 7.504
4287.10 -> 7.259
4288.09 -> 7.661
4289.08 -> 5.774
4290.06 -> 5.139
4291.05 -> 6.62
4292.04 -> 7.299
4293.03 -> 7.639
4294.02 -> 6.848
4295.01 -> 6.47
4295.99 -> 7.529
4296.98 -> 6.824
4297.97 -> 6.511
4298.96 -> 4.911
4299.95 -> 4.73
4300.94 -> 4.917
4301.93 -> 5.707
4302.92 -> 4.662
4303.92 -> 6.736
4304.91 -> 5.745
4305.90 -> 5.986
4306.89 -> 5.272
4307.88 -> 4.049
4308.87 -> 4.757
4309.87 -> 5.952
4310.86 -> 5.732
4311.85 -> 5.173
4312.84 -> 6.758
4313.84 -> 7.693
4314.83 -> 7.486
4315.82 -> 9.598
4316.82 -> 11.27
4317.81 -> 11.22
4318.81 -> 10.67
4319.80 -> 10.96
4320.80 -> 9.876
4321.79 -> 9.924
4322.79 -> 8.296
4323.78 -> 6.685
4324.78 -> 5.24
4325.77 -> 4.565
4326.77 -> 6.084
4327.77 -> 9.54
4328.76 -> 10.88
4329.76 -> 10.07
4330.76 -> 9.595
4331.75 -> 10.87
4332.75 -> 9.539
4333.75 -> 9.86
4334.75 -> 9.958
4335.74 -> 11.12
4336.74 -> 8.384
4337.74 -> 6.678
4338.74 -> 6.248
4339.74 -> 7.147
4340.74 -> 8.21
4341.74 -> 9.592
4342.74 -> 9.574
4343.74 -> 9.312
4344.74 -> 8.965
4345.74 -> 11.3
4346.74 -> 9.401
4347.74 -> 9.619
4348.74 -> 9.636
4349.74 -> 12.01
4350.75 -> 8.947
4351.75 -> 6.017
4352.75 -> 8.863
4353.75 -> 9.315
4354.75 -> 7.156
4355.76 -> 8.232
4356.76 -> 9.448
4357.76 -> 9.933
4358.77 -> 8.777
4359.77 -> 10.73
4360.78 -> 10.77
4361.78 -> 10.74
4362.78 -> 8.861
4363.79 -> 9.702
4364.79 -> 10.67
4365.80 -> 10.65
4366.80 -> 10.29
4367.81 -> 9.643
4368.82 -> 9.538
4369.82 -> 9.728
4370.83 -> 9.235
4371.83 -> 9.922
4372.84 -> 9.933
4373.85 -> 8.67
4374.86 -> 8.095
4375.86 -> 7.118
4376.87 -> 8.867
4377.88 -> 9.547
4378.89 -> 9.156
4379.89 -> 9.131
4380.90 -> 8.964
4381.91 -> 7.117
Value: 6.3 Angstrom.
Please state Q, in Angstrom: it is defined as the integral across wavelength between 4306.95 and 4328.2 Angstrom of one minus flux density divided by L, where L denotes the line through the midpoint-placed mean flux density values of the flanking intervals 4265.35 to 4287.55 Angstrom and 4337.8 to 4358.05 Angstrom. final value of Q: 1.68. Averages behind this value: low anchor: 7.47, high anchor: 8.89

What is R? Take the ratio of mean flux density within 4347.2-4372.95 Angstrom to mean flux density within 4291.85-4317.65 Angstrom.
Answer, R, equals 1.5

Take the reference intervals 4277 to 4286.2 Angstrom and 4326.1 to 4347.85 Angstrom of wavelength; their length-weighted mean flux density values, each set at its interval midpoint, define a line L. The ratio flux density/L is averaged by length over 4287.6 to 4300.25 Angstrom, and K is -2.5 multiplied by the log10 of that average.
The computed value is 0.30 mag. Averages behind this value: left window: 8.43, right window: 9.14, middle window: 6.49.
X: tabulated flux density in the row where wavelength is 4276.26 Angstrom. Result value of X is 7.034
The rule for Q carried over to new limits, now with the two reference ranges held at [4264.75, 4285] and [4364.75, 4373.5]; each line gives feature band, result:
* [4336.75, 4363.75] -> 1.0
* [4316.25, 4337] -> -1.1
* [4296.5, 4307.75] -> 3.6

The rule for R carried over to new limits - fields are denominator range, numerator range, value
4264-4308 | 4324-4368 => 1.33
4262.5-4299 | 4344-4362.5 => 1.29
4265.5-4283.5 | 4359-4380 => 1.30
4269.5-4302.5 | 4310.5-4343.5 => 1.27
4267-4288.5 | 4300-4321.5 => 0.98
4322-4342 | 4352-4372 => 1.13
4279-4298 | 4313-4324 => 1.28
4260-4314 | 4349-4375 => 1.39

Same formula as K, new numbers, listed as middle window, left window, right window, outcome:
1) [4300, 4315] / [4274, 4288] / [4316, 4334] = 0.45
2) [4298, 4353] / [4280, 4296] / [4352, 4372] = 0.06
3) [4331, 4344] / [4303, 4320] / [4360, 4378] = -0.09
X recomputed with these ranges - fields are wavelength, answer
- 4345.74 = 11.3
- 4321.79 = 9.924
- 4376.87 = 8.867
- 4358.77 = 8.777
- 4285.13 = 8.413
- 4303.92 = 6.736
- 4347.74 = 9.619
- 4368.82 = 9.538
